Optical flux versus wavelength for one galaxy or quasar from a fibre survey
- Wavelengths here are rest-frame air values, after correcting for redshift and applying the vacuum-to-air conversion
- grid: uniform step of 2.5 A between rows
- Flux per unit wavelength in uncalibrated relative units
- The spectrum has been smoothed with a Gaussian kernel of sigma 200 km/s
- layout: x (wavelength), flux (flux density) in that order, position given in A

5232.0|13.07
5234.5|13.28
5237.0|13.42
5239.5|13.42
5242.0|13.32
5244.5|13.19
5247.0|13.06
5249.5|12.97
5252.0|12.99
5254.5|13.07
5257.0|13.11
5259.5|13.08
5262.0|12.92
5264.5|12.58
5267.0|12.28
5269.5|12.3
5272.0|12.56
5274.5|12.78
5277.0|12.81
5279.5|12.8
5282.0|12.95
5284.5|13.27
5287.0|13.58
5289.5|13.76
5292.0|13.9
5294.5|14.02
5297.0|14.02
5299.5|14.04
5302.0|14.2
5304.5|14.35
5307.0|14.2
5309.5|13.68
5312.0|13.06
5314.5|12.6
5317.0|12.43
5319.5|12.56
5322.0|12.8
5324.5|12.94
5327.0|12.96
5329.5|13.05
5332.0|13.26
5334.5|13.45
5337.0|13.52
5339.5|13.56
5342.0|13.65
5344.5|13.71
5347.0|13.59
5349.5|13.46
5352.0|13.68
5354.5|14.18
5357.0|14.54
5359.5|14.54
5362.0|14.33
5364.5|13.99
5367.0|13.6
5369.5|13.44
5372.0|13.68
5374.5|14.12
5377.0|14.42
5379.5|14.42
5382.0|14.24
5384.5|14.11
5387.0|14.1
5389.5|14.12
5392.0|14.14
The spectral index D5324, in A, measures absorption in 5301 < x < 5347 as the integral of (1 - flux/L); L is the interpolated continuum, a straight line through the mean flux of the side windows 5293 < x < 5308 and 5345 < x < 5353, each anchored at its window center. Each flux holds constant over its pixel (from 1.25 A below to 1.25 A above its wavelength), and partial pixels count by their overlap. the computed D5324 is 1.77 A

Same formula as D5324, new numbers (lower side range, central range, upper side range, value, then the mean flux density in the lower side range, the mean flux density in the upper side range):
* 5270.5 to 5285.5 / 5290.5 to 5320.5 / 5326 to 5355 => -1.1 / 12.8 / 13.5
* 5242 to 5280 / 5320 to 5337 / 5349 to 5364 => 0.8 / 12.8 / 14.1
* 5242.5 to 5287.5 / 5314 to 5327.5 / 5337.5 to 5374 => 0.8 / 12.9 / 13.9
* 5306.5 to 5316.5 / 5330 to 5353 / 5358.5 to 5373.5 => 0.2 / 13.3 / 13.9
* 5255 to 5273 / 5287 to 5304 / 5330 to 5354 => -1.2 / 12.7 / 13.5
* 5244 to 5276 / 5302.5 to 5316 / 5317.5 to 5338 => -0.6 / 12.8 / 13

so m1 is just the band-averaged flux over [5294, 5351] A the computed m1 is 13.4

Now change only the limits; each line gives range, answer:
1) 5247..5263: 13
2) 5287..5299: 13.9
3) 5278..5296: 13.5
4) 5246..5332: 13.2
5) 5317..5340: 13.1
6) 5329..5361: 13.7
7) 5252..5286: 12.8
